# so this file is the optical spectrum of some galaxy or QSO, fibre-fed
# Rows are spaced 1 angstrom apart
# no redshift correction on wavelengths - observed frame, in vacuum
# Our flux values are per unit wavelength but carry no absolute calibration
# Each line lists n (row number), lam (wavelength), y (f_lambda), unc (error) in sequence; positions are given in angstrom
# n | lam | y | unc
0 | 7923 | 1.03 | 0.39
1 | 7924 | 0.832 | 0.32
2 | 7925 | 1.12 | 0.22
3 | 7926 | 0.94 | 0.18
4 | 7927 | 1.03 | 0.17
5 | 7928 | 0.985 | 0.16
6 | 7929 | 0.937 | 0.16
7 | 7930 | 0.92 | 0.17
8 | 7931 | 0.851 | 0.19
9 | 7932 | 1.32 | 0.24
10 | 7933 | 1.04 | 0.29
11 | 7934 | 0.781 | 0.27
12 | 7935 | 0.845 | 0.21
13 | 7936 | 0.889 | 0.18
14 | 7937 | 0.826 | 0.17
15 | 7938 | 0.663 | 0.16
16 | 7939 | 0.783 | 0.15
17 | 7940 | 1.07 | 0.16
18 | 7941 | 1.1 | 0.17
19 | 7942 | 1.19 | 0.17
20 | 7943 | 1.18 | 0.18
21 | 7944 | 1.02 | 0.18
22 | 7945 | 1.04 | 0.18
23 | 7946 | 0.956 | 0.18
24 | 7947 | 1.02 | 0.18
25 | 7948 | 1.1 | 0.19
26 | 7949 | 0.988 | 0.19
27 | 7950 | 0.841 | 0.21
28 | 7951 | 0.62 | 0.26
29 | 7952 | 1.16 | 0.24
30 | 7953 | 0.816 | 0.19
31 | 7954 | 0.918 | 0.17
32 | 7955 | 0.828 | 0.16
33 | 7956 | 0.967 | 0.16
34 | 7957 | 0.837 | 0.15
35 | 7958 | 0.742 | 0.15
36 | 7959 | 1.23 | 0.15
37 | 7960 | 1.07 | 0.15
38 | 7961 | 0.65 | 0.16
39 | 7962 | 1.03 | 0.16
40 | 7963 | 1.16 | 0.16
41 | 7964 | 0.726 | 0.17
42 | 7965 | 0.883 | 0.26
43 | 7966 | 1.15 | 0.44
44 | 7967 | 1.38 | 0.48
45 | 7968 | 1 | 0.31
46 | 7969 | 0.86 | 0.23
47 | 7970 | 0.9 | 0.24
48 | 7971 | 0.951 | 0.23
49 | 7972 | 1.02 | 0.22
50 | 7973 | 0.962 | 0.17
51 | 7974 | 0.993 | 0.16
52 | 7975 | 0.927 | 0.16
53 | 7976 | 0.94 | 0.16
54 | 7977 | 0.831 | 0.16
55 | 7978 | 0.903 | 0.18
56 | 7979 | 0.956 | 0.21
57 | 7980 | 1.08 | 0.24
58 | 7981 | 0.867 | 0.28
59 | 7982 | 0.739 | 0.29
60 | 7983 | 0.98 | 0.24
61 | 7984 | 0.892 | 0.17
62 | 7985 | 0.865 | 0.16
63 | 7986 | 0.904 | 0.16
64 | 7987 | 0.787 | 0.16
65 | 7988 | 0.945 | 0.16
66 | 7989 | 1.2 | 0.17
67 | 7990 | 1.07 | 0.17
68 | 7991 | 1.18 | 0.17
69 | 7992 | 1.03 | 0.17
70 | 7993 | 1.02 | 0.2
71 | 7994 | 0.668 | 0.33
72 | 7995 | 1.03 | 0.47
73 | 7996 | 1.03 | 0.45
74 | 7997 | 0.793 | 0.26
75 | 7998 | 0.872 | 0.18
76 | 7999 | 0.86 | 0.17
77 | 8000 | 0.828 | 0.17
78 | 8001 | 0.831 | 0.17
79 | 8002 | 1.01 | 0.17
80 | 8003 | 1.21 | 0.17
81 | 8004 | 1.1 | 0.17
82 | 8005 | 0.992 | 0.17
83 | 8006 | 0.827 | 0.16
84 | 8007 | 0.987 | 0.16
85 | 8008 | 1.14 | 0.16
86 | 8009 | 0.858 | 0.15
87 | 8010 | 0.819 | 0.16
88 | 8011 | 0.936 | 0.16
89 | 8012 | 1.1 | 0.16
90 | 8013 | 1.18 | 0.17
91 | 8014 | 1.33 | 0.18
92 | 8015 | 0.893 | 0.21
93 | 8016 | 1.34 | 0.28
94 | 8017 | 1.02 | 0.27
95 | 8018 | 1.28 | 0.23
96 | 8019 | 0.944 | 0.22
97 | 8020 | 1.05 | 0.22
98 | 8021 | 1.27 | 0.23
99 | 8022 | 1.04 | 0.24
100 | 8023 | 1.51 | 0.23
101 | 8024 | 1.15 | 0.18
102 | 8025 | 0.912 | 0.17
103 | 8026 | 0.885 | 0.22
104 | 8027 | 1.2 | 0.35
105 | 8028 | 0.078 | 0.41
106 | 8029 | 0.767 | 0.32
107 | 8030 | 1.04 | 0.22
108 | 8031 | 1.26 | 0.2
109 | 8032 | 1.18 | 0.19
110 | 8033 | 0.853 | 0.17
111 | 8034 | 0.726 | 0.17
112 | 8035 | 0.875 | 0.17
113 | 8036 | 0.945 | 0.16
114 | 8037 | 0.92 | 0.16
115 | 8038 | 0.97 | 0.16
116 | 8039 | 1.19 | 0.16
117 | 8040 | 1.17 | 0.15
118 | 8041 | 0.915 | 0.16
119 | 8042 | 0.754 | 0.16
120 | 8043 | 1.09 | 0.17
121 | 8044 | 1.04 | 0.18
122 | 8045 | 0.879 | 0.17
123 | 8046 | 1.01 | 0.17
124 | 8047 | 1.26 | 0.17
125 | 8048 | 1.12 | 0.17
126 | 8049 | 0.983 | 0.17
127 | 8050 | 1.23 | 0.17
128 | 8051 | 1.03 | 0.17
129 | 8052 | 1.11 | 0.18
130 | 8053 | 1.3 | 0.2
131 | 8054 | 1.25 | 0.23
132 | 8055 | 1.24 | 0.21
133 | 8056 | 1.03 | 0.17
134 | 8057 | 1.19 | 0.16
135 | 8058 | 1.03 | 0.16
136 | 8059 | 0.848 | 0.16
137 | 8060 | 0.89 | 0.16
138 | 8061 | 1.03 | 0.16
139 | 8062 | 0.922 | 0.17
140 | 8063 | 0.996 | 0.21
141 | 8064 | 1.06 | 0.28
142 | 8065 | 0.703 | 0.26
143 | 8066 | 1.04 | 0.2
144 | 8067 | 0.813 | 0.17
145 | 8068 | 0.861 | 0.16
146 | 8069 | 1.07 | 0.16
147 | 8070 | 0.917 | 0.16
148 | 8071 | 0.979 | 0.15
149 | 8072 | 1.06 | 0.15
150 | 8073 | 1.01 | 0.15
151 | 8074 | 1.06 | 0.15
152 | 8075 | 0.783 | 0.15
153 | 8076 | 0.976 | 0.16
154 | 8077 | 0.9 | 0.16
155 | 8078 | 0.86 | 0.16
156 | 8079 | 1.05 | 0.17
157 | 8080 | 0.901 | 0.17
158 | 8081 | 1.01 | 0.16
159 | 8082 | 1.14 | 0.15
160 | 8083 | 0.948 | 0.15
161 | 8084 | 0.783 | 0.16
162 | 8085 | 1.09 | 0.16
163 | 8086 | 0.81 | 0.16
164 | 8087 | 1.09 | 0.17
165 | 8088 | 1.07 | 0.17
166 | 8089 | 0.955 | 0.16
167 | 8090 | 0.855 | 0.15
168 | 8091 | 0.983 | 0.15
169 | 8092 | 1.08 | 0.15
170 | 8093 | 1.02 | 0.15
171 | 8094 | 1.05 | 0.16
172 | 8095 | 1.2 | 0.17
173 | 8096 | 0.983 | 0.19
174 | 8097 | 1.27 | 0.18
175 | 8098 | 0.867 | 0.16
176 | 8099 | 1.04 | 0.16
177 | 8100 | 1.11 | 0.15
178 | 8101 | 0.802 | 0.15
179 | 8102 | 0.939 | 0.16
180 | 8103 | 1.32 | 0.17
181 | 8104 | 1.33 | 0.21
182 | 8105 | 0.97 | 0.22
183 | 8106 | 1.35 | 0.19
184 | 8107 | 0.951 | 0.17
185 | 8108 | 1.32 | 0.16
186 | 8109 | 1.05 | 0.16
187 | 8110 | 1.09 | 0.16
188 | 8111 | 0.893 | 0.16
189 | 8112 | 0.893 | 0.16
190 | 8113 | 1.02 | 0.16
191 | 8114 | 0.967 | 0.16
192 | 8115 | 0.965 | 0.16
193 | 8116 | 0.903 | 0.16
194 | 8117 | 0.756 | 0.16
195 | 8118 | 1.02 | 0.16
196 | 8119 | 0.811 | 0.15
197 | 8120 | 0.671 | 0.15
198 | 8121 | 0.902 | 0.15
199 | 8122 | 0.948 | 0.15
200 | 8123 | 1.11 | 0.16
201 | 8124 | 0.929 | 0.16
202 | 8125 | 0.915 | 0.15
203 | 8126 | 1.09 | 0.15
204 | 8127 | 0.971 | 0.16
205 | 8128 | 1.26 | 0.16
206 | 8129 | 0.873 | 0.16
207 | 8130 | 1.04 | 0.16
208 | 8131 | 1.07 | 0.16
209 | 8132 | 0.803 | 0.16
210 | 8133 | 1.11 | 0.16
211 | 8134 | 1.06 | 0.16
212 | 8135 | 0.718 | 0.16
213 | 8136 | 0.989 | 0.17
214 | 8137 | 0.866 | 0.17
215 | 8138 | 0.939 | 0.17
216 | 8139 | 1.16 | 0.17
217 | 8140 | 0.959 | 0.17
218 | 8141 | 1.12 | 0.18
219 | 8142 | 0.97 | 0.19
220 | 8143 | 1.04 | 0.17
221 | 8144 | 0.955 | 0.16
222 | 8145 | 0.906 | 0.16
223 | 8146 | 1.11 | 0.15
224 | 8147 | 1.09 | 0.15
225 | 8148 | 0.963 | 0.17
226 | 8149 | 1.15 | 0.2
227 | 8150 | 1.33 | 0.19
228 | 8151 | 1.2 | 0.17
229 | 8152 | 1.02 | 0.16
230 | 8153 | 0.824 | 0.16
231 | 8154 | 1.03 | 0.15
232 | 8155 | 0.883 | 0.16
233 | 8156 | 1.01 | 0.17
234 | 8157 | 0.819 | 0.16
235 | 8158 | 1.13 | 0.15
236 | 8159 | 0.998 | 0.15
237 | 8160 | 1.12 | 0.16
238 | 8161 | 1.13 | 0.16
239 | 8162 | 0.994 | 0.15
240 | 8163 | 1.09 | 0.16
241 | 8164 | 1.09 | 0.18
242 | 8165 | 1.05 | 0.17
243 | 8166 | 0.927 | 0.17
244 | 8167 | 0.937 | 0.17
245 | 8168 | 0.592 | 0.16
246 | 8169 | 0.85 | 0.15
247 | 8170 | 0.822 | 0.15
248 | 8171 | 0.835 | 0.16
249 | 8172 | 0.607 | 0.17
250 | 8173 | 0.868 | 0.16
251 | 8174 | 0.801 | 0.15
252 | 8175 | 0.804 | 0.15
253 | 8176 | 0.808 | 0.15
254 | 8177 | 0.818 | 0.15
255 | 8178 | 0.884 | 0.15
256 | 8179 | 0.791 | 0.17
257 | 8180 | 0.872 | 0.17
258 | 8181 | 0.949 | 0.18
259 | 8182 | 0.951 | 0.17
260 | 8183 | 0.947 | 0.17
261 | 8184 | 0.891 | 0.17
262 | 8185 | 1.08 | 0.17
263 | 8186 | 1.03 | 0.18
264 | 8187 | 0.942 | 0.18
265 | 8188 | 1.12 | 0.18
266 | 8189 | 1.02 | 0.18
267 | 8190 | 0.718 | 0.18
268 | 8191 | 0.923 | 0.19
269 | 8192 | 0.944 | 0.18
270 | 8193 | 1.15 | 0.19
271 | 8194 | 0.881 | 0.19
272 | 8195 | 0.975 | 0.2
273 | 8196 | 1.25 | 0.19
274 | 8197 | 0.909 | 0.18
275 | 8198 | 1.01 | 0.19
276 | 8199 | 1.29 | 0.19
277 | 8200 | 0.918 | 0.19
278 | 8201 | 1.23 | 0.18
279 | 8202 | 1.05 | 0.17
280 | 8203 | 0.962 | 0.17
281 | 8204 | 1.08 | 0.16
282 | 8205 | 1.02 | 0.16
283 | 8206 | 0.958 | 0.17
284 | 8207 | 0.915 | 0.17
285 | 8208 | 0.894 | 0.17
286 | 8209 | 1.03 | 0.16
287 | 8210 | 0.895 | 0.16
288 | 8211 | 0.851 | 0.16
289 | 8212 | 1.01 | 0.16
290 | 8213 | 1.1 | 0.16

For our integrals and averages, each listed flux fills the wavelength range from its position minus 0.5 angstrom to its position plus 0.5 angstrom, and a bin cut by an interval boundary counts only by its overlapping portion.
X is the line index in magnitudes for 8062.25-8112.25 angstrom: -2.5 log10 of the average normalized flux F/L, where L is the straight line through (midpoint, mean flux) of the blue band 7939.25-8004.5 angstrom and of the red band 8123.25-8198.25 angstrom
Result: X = -0.04 mag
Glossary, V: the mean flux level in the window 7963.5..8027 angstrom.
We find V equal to 0.996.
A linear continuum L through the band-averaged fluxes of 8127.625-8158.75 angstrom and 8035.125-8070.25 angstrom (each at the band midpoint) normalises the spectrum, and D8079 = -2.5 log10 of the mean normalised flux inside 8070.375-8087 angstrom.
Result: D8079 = 0.06 mag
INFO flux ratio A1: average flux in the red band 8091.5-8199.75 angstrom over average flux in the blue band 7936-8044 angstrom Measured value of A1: 1.0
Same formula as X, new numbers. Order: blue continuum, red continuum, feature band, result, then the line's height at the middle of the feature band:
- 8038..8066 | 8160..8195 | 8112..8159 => -0.03 mag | 0.961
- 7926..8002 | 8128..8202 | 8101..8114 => -0.12 mag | 0.968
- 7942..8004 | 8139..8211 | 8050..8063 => -0.12 mag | 0.965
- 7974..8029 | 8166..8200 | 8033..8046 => 0.02 mag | 0.968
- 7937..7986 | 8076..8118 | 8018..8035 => -0.02 mag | 0.982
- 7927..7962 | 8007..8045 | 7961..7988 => 0.03 mag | 0.973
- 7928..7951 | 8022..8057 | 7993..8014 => 0.05 mag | 1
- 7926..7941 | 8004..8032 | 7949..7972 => 0.02 mag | 0.964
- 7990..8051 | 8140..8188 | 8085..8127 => -0.03 mag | 0.979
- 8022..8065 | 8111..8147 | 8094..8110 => -0.12 mag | 0.983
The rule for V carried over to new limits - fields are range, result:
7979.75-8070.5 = 1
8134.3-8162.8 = 1.02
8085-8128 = 1.01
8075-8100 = 0.995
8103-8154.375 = 1.01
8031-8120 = 1.01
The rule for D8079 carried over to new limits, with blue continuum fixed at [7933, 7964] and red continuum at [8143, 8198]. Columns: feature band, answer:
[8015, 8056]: -0.102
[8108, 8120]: 0.010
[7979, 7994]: -0.015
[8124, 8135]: -0.049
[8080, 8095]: -0.047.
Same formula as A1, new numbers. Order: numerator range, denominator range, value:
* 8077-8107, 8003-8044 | 1.01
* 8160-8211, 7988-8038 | 0.95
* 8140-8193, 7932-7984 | 1.01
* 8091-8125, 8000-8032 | 0.98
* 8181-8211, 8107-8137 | 1.03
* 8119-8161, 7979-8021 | 1.01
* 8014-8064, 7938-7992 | 1.07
